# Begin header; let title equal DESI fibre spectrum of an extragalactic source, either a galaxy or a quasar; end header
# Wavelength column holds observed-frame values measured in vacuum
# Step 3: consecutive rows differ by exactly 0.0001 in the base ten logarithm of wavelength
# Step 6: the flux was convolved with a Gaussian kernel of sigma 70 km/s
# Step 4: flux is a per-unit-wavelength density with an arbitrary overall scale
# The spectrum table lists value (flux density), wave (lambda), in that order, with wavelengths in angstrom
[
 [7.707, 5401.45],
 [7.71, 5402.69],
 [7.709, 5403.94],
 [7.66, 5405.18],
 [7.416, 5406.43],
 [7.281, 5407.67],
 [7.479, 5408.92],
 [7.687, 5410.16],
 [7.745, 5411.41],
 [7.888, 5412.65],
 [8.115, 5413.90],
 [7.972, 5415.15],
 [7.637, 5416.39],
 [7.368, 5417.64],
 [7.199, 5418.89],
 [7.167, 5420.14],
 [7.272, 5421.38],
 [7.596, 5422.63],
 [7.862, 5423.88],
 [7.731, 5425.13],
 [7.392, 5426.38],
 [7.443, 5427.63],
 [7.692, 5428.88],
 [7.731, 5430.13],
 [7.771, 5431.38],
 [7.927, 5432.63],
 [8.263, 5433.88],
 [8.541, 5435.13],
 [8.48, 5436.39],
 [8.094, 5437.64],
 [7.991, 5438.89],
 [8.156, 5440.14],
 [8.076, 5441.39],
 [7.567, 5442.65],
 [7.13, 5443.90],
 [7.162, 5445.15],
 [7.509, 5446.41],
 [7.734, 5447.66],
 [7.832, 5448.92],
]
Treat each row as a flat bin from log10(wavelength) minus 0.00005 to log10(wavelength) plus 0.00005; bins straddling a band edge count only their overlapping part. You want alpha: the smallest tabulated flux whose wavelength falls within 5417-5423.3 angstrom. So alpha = 7.167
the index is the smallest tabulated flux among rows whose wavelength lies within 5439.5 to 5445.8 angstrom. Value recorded 7.13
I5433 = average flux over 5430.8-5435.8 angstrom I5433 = 8.12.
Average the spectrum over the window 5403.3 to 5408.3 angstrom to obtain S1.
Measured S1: 7.51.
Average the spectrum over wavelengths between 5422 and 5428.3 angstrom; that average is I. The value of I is 7.6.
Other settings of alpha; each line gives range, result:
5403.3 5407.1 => 7.416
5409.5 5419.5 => 7.199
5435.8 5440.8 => 7.991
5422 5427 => 7.392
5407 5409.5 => 7.281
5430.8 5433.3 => 7.771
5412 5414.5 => 7.888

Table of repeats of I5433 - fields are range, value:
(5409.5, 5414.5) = 7.86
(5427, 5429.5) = 7.57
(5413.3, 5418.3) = 7.77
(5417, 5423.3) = 7.32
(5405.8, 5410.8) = 7.46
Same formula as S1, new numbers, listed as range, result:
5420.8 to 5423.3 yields 7.44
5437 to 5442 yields 8.1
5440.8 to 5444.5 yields 7.58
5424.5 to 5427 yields 7.56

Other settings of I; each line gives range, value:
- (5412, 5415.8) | 8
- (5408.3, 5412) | 7.64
